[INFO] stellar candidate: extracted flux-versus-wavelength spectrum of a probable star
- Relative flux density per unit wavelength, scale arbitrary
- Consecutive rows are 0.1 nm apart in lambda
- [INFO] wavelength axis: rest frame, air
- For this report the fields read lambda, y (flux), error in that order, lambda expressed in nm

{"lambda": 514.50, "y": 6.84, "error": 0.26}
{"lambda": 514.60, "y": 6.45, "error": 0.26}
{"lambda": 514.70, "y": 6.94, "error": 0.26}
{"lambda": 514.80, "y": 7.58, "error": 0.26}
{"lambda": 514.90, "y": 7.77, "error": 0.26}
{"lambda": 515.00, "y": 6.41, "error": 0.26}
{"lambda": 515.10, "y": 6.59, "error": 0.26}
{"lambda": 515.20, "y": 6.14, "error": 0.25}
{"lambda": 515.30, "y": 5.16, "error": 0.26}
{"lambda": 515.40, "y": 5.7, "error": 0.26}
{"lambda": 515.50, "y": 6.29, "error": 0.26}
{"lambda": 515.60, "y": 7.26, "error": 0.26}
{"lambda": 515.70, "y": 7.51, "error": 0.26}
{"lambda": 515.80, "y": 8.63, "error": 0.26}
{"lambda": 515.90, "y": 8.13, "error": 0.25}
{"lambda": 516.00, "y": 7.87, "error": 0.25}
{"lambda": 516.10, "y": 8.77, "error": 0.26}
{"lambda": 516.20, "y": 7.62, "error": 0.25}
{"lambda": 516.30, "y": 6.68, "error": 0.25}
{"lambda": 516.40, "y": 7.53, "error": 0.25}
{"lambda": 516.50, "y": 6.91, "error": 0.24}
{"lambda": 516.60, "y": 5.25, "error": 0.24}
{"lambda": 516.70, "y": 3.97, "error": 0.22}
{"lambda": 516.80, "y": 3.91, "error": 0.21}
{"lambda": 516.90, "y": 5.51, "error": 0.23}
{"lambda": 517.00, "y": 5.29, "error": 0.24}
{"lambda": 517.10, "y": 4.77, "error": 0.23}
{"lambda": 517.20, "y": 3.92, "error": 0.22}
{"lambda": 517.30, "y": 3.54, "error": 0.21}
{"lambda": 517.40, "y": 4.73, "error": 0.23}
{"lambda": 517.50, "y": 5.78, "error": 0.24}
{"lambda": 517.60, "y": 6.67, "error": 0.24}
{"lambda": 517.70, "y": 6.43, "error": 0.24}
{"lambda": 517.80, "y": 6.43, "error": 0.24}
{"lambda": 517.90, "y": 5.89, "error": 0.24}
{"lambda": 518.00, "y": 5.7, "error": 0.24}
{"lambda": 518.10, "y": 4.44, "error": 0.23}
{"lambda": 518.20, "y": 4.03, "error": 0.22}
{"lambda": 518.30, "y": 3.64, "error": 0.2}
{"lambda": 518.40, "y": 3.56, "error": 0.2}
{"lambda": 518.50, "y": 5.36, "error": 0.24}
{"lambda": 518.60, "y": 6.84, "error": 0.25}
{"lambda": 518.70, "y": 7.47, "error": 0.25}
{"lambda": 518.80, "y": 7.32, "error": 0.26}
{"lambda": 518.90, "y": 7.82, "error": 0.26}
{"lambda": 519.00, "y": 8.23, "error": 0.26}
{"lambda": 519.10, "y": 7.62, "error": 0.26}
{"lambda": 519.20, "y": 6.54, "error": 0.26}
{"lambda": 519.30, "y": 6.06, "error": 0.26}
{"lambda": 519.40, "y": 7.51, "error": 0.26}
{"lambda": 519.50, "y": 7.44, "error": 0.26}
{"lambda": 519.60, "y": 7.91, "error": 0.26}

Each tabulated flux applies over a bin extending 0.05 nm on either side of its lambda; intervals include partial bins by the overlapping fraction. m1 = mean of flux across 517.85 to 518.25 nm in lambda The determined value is 5.01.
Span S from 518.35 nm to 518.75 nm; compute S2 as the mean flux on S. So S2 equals 5.81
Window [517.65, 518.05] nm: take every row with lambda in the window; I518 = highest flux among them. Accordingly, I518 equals 6.43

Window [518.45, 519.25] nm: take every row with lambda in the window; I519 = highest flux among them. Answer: 8.23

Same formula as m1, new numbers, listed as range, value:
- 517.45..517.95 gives 6.24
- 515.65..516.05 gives 8.04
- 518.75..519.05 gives 7.79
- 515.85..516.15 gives 8.26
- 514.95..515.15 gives 6.5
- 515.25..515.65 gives 6.1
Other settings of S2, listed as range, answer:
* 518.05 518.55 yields 4.21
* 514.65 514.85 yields 7.26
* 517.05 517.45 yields 4.24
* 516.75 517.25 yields 4.68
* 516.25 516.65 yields 6.59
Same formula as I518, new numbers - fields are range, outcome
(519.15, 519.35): 6.54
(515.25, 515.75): 7.51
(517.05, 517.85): 6.67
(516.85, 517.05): 5.51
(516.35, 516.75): 7.53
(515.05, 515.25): 6.59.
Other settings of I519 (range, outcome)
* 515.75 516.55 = 8.77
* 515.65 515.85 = 8.63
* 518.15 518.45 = 4.03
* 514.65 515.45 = 7.77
